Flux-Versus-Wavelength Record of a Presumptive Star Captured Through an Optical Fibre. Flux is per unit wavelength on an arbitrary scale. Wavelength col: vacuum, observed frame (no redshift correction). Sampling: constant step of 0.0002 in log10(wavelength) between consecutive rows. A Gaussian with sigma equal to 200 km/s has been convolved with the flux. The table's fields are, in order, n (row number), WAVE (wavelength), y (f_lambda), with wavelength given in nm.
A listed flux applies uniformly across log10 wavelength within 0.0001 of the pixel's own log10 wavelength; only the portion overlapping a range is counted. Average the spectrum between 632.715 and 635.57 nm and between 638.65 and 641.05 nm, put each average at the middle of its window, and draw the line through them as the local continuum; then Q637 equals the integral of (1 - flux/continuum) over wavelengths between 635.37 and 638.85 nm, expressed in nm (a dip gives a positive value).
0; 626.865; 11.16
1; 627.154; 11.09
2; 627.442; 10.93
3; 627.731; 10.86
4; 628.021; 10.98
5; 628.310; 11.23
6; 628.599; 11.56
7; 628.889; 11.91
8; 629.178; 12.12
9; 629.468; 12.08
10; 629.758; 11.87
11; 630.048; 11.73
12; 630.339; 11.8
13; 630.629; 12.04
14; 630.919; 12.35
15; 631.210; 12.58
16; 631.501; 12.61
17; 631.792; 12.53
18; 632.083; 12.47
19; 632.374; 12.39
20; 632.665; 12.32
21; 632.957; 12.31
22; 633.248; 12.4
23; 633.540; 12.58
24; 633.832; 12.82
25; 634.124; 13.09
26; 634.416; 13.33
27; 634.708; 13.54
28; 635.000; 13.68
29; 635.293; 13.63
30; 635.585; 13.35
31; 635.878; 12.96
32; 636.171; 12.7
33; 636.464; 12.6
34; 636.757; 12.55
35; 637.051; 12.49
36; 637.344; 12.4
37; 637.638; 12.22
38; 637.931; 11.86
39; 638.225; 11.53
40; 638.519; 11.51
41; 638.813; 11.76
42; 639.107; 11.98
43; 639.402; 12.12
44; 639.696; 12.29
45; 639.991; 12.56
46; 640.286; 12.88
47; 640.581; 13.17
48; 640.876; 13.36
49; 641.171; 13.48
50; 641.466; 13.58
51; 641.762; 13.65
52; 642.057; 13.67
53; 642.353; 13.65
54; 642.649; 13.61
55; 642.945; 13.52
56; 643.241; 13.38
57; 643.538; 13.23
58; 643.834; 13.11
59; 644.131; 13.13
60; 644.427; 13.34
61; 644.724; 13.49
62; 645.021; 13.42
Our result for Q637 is 0.11 nm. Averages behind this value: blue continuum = 13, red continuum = 12.5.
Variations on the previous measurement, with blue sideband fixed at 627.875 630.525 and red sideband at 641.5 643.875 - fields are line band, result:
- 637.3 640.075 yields 0.21 nm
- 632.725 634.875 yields -0.09 nm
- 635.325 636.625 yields -0.04 nm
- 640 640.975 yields 0.01 nm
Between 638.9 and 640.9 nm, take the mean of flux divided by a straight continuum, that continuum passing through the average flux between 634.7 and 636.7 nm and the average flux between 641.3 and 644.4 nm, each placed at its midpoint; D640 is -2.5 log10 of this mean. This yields 0.07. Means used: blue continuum 13.2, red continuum 13.4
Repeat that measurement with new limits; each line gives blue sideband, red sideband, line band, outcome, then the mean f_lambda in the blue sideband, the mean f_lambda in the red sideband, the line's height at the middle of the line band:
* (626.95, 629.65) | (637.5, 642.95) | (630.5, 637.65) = -0.06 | 11.4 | 12.7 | 12.1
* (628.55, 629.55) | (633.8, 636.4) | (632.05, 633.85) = 0.03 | 11.9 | 13.2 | 12.8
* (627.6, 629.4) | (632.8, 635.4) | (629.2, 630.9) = 0.00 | 11.5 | 13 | 11.9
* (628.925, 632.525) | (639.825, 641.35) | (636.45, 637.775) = 0.03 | 12.2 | 13.1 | 12.8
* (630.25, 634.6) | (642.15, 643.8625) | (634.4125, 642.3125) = 0.02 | 12.5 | 13.4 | 13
